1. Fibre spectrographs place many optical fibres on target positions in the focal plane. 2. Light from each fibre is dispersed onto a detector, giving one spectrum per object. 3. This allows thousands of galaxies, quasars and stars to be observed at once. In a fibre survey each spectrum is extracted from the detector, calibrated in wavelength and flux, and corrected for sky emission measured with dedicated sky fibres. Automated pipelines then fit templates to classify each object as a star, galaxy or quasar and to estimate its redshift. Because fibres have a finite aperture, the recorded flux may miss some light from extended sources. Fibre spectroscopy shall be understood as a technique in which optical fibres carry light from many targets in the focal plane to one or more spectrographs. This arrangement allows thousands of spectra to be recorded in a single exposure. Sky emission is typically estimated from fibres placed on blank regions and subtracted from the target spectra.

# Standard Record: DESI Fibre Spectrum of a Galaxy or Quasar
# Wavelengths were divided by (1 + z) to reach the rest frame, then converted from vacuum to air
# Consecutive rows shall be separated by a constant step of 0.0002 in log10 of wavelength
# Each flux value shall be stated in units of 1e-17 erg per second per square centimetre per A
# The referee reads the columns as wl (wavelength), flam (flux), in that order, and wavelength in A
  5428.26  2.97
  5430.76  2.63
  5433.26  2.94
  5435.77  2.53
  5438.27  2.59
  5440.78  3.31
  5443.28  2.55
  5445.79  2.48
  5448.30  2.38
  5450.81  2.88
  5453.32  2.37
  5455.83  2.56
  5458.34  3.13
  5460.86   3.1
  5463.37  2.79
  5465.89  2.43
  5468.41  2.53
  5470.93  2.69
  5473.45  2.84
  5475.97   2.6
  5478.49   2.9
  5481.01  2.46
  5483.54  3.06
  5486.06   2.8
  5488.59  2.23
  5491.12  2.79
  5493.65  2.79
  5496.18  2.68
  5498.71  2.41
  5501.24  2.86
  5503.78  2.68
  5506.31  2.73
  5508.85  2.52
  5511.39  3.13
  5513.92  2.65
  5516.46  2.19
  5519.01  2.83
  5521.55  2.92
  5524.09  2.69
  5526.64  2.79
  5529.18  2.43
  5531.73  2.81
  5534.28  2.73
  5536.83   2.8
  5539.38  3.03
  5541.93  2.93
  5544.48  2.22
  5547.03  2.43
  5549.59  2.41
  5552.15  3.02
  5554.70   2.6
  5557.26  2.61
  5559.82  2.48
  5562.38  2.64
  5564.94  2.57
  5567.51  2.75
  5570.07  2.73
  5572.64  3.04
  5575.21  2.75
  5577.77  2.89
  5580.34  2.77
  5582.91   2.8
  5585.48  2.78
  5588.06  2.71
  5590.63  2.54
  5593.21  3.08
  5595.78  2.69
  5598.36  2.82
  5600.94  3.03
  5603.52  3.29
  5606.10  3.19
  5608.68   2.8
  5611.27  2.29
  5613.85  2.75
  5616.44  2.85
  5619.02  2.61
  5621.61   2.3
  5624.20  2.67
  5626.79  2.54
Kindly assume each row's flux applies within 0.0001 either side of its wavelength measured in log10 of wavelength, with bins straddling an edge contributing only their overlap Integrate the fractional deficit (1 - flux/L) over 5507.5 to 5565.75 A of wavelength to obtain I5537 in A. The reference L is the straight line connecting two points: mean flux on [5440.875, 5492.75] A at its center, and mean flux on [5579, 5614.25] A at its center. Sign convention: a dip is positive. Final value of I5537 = 1.96 A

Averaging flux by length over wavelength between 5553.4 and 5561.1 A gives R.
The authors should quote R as 2.57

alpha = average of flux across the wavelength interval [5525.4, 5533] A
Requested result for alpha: 2.68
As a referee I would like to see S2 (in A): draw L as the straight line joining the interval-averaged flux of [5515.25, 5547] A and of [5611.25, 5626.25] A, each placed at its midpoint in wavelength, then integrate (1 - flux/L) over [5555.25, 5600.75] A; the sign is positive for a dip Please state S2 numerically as -1.8 A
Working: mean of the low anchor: 2.69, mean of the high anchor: 2.6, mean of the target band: 2.75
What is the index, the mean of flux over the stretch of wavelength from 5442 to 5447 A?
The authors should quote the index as 2.52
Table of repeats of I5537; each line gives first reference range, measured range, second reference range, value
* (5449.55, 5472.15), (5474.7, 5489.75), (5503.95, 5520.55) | 0.1 A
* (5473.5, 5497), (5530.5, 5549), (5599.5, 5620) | 0.5 A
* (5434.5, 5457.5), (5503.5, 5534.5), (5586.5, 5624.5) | 0.0 A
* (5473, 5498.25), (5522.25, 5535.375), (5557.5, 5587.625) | 0.1 A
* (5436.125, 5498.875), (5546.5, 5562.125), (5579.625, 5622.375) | 0.9 A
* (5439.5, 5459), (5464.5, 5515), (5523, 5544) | 0.6 A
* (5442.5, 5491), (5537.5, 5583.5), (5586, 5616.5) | 1.4 A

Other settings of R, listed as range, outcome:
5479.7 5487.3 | 2.78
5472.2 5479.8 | 2.78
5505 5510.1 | 2.63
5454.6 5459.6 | 2.85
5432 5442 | 2.84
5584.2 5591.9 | 2.68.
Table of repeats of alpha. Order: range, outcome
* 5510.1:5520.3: 2.7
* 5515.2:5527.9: 2.68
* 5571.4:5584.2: 2.85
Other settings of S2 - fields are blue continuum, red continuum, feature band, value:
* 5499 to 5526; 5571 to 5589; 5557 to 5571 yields 0.8 A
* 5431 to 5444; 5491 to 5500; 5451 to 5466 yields -0.2 A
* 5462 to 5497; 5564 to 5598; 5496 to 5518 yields 0.5 A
